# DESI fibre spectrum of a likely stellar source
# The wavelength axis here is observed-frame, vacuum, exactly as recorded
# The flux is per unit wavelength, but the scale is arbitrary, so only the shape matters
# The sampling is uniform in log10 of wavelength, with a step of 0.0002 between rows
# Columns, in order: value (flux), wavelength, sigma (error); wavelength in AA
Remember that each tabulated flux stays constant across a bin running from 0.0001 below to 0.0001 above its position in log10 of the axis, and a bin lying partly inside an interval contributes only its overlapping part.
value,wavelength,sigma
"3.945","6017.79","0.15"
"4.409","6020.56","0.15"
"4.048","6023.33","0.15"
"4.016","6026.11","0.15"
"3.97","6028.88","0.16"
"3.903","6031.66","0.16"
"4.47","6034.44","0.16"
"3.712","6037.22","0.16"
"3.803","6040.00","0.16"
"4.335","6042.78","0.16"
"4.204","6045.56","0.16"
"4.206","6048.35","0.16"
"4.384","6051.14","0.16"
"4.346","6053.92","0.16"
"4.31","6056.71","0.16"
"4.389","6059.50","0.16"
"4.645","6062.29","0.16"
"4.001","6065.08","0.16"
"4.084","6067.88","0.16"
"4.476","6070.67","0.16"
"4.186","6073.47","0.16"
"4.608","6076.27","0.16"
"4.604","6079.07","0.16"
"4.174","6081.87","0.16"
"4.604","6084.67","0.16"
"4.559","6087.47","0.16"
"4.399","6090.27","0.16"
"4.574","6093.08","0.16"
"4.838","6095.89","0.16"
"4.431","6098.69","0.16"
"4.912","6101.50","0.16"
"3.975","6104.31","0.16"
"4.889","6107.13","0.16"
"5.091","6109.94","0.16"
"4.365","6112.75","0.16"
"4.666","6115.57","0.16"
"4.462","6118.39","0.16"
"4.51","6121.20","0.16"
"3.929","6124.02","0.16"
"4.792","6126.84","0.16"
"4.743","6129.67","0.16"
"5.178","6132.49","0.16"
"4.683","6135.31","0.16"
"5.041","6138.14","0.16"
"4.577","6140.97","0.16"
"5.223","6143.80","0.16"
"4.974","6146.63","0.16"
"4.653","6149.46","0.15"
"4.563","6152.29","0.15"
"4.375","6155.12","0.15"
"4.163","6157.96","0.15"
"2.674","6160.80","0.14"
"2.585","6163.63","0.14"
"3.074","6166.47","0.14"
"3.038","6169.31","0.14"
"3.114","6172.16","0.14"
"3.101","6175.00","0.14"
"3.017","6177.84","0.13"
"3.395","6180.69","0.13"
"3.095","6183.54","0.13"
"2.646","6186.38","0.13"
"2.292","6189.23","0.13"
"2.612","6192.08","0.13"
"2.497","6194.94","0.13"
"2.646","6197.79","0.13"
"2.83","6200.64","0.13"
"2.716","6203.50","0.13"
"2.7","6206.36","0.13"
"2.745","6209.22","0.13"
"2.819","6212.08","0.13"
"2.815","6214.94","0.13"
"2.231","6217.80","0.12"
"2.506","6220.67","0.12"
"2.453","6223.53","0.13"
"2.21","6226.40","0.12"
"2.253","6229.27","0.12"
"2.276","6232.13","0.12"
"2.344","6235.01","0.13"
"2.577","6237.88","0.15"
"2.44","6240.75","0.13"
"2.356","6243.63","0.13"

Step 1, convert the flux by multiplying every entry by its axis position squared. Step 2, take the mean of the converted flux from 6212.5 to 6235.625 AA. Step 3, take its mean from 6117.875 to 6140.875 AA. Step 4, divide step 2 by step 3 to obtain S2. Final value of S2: 0.53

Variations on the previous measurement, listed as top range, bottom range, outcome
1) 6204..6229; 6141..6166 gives 0.63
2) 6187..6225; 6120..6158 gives 0.57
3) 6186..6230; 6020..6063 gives 0.65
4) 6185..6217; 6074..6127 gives 0.61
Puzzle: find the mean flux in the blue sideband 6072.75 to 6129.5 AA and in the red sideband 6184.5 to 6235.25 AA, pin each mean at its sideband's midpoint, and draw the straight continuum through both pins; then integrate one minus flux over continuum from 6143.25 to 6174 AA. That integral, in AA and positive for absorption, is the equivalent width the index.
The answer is -2.6 AA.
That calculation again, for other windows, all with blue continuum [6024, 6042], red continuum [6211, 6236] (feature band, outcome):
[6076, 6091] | -3.81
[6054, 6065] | -1.77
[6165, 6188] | -1.93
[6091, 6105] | -4.48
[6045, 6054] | -0.99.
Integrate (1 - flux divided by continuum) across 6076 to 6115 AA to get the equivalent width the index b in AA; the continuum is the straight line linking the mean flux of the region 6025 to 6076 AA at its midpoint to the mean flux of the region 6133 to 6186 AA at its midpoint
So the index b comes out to -5.0 AA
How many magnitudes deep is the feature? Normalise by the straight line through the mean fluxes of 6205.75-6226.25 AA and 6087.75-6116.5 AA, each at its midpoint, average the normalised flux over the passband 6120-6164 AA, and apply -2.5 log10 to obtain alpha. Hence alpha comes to -0.144 mag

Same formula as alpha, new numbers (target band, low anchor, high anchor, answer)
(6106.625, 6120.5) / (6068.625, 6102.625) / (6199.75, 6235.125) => -0.14 mag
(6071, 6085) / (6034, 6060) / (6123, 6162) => -0.03 mag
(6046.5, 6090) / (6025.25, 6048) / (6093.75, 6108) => -0.01 mag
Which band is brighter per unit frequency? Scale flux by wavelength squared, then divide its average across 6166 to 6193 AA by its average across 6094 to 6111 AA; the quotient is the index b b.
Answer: 0.64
